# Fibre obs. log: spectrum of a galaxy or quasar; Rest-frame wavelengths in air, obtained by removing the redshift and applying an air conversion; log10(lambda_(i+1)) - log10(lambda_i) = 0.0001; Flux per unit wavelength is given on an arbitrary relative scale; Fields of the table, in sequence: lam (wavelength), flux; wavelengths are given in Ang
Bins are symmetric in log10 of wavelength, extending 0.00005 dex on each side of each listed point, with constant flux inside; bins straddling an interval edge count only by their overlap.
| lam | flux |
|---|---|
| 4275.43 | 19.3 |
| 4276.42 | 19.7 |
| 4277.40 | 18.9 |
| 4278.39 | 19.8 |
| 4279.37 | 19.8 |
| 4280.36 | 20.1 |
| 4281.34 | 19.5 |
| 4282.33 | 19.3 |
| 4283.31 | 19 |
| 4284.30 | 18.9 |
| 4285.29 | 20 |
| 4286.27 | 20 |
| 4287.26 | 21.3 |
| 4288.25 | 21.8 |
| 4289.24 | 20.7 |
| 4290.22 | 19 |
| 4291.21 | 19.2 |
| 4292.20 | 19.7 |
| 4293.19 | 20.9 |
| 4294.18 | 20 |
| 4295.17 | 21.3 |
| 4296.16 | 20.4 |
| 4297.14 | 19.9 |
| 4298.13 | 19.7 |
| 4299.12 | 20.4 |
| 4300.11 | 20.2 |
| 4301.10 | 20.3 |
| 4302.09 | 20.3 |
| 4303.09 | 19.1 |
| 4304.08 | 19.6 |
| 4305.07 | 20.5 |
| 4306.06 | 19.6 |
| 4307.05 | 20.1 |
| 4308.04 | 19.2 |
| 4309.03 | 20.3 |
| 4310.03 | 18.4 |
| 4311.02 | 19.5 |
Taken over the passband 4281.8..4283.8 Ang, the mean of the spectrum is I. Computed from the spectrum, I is 19.2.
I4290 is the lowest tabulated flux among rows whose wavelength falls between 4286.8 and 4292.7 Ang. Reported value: 19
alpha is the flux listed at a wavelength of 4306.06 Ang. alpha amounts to 19.6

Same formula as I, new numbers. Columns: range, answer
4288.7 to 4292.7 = 19.7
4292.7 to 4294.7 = 20.4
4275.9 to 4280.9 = 19.7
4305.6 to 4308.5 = 19.7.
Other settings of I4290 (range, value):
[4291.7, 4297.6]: 19.7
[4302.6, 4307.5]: 19.1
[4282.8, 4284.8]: 18.9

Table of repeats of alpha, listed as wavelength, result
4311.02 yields 19.5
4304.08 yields 19.6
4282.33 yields 19.3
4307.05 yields 20.1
